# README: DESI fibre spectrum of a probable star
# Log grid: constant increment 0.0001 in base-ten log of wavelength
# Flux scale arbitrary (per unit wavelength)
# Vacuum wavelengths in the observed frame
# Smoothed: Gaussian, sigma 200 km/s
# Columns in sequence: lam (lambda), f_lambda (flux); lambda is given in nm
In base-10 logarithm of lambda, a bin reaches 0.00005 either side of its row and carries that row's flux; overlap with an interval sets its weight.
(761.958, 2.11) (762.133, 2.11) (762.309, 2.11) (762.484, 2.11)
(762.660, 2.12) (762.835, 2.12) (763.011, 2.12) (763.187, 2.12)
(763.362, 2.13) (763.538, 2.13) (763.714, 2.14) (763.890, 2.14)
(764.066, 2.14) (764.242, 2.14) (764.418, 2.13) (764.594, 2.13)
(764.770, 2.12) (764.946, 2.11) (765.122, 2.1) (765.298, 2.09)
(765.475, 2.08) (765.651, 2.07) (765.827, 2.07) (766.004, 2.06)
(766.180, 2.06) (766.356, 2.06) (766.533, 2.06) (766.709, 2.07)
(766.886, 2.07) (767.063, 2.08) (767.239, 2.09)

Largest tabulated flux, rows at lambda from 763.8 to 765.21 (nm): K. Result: 2.14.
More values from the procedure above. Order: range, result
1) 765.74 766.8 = 2.07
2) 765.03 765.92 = 2.1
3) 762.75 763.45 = 2.13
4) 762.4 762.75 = 2.12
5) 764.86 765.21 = 2.11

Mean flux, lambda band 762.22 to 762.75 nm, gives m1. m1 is 2.11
